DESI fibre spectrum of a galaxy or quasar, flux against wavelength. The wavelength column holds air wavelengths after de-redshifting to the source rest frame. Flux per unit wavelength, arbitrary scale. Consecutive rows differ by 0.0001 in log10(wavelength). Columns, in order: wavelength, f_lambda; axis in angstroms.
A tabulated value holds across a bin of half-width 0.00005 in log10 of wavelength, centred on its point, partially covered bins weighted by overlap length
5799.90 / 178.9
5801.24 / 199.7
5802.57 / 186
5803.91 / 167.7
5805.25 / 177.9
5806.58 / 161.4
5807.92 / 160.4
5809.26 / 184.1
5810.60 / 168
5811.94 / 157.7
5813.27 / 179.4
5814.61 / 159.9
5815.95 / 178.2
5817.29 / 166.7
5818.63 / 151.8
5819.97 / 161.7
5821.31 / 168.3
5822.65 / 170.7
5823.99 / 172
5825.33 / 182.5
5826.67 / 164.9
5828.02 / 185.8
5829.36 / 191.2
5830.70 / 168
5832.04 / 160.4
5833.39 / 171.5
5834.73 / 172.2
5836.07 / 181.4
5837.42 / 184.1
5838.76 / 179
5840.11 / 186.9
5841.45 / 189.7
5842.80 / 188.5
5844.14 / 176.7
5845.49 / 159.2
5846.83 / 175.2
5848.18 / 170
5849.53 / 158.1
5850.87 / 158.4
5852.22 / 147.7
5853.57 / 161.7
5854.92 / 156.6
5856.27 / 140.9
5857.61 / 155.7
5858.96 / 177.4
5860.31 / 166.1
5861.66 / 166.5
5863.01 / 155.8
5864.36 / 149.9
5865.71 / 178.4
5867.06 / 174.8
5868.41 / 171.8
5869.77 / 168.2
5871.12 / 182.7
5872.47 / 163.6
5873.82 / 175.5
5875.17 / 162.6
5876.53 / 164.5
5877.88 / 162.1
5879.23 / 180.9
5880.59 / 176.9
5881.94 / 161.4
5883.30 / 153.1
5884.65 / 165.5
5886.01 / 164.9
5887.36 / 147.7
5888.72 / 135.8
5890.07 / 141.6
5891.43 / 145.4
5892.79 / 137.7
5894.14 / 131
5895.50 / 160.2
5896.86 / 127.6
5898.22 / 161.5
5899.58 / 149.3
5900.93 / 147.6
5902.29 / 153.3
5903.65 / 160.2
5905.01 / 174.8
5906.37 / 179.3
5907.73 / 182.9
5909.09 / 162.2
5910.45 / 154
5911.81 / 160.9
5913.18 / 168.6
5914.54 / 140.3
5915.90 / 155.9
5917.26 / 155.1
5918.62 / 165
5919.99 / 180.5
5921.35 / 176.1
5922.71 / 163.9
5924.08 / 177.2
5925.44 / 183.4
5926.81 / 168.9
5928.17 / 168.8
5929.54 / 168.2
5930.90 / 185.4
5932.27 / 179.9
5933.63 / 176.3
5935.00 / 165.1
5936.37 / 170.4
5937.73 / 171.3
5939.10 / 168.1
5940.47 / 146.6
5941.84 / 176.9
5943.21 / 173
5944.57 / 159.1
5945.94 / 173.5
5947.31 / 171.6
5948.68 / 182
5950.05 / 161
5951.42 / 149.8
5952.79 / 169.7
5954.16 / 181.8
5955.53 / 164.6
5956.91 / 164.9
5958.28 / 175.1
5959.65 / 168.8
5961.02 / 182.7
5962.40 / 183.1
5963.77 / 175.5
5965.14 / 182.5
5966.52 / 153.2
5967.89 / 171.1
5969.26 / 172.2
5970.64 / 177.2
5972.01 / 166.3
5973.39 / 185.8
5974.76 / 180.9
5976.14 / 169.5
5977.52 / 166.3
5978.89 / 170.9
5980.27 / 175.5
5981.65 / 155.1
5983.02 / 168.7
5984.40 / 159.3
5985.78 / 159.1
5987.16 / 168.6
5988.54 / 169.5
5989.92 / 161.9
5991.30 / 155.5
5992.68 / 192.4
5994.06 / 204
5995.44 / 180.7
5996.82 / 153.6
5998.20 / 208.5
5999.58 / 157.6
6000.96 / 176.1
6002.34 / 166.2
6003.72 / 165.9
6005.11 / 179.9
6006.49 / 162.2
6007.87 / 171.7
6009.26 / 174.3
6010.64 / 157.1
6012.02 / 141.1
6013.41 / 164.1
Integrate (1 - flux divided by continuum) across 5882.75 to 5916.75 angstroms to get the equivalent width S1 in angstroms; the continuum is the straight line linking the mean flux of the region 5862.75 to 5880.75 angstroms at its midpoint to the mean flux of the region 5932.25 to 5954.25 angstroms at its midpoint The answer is 2.9 angstroms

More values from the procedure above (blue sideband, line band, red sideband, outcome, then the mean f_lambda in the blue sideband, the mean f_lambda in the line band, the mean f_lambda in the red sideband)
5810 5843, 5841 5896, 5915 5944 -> 3.11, 173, 162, 170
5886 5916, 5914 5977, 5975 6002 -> -3.02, 154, 170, 171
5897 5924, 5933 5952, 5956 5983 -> 0.02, 162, 168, 172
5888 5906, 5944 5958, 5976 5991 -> -0.79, 149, 168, 165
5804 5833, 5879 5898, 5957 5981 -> 2.22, 170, 152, 174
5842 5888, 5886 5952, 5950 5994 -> 2.18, 165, 162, 171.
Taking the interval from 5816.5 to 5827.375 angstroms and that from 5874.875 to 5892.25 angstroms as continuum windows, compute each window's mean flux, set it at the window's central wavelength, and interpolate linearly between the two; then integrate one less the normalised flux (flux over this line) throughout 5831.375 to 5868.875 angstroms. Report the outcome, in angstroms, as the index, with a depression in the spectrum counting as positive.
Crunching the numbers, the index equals -1.16 angstroms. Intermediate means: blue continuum 167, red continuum 158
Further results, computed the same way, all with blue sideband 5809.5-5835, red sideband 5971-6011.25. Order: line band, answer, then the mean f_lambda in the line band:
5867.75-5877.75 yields 0.07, 169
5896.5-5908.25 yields 0.73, 160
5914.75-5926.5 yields 0.16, 168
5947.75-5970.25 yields -0.02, 171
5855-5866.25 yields 0.63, 161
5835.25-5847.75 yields -0.69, 180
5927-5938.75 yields -0.13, 173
